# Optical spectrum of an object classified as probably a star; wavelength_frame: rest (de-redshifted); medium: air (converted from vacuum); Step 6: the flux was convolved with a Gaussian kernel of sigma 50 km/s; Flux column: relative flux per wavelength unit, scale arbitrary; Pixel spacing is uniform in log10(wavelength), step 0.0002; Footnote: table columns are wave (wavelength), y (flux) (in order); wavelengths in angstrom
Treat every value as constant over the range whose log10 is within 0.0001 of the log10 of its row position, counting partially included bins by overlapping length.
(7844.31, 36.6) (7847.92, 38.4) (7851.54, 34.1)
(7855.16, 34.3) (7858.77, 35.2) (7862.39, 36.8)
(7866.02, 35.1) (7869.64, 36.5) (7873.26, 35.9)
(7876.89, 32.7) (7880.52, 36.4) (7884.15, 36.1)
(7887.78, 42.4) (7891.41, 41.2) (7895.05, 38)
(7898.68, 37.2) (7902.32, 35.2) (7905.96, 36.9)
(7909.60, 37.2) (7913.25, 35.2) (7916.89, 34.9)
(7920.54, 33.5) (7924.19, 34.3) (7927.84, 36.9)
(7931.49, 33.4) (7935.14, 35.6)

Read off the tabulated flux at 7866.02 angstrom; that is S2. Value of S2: 35.1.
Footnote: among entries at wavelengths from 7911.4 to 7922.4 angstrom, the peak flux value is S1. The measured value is 35.2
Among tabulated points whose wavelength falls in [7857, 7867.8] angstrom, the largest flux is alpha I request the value 36.8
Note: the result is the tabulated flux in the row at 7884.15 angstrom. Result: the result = 36.1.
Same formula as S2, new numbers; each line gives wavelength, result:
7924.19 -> 34.3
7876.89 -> 32.7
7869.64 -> 36.5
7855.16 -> 34.3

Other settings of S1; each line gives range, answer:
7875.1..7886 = 36.4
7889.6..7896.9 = 41.2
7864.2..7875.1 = 36.5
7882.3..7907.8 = 42.4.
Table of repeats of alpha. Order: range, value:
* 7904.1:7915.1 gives 37.2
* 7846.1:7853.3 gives 38.4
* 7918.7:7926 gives 34.3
